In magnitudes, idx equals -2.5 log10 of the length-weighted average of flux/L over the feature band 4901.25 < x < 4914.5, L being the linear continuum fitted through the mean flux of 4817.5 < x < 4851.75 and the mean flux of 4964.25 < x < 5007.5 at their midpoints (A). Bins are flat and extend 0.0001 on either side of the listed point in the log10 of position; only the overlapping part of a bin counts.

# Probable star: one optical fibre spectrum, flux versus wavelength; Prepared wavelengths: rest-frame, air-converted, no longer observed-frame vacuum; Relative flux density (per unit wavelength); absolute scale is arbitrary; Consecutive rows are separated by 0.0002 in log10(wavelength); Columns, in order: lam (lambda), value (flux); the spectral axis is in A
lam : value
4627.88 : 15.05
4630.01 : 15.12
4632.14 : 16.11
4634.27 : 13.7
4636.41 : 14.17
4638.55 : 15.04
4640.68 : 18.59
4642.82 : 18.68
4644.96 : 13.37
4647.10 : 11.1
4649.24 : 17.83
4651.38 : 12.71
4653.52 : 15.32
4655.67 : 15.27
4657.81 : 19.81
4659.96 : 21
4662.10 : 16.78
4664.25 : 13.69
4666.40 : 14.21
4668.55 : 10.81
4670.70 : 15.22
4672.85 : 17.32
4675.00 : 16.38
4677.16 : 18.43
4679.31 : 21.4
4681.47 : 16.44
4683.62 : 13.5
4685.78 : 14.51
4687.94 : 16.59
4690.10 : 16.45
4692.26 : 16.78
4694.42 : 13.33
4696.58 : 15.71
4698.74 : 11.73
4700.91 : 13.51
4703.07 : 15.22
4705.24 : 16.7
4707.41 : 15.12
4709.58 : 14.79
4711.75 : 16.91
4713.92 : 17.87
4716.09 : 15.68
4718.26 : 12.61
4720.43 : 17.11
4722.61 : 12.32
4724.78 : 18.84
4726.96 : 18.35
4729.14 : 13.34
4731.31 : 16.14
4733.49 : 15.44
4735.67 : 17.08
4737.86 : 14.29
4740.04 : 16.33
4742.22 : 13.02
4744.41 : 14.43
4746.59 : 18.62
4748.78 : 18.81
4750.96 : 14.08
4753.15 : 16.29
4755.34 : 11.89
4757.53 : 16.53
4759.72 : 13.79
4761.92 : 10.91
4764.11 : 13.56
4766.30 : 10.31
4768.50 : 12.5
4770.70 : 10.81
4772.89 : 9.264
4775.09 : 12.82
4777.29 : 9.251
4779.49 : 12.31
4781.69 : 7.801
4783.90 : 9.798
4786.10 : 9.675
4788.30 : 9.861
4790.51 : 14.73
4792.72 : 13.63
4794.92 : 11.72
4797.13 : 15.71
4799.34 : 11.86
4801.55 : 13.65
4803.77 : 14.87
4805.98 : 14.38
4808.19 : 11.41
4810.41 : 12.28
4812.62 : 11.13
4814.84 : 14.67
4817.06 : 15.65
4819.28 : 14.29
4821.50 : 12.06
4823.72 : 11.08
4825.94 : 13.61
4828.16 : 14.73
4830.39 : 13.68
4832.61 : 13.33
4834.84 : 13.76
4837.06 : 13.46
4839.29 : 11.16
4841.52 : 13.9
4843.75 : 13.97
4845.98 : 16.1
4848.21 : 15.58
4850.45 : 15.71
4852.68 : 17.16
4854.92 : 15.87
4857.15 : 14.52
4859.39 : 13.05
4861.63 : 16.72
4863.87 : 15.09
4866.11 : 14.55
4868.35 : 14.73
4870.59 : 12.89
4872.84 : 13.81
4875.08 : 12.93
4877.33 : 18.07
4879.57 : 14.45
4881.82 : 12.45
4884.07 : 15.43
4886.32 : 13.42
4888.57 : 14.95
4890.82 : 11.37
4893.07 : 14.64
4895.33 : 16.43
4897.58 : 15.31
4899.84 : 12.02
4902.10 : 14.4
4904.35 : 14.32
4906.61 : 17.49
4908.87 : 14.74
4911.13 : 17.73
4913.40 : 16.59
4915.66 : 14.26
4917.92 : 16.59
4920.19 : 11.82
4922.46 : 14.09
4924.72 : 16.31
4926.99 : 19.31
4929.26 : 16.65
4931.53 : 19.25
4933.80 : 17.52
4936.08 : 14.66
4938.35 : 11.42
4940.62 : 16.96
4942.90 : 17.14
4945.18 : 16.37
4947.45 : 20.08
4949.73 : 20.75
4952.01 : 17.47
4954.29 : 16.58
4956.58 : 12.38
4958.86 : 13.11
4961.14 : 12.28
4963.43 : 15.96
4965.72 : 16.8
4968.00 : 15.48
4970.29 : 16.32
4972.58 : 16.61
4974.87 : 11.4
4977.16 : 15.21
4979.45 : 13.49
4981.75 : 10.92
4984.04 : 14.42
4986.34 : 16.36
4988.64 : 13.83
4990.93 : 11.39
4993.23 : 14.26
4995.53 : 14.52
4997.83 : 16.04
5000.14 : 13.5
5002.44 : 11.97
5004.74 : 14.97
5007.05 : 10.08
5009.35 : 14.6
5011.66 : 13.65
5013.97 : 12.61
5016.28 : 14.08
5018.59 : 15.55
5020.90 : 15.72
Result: -0.14 mag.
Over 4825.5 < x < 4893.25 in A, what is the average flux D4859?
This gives 14.4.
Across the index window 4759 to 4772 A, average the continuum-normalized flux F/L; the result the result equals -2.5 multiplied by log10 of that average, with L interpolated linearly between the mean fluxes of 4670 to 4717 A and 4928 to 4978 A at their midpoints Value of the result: 0.32 mag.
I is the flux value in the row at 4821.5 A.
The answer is 12.06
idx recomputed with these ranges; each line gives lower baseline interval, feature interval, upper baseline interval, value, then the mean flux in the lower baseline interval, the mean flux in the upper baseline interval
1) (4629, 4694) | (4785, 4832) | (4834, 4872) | 0.140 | 15.9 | 14.6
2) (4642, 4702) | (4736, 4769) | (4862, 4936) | 0.073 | 15.6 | 15.1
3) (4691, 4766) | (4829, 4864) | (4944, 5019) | 0.026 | 15.2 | 14.6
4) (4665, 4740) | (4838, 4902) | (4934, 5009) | 0.044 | 15.6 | 14.8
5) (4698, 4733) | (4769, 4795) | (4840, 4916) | 0.352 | 15.4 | 14.8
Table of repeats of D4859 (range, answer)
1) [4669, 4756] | 15.7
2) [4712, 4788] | 13.9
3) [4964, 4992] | 14.4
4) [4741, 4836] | 13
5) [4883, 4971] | 15.6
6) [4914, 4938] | 15.9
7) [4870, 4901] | 14.2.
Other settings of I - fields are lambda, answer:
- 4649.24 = 17.83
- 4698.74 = 11.73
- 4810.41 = 12.28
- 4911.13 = 17.73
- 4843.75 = 13.97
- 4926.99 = 19.31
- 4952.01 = 17.47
